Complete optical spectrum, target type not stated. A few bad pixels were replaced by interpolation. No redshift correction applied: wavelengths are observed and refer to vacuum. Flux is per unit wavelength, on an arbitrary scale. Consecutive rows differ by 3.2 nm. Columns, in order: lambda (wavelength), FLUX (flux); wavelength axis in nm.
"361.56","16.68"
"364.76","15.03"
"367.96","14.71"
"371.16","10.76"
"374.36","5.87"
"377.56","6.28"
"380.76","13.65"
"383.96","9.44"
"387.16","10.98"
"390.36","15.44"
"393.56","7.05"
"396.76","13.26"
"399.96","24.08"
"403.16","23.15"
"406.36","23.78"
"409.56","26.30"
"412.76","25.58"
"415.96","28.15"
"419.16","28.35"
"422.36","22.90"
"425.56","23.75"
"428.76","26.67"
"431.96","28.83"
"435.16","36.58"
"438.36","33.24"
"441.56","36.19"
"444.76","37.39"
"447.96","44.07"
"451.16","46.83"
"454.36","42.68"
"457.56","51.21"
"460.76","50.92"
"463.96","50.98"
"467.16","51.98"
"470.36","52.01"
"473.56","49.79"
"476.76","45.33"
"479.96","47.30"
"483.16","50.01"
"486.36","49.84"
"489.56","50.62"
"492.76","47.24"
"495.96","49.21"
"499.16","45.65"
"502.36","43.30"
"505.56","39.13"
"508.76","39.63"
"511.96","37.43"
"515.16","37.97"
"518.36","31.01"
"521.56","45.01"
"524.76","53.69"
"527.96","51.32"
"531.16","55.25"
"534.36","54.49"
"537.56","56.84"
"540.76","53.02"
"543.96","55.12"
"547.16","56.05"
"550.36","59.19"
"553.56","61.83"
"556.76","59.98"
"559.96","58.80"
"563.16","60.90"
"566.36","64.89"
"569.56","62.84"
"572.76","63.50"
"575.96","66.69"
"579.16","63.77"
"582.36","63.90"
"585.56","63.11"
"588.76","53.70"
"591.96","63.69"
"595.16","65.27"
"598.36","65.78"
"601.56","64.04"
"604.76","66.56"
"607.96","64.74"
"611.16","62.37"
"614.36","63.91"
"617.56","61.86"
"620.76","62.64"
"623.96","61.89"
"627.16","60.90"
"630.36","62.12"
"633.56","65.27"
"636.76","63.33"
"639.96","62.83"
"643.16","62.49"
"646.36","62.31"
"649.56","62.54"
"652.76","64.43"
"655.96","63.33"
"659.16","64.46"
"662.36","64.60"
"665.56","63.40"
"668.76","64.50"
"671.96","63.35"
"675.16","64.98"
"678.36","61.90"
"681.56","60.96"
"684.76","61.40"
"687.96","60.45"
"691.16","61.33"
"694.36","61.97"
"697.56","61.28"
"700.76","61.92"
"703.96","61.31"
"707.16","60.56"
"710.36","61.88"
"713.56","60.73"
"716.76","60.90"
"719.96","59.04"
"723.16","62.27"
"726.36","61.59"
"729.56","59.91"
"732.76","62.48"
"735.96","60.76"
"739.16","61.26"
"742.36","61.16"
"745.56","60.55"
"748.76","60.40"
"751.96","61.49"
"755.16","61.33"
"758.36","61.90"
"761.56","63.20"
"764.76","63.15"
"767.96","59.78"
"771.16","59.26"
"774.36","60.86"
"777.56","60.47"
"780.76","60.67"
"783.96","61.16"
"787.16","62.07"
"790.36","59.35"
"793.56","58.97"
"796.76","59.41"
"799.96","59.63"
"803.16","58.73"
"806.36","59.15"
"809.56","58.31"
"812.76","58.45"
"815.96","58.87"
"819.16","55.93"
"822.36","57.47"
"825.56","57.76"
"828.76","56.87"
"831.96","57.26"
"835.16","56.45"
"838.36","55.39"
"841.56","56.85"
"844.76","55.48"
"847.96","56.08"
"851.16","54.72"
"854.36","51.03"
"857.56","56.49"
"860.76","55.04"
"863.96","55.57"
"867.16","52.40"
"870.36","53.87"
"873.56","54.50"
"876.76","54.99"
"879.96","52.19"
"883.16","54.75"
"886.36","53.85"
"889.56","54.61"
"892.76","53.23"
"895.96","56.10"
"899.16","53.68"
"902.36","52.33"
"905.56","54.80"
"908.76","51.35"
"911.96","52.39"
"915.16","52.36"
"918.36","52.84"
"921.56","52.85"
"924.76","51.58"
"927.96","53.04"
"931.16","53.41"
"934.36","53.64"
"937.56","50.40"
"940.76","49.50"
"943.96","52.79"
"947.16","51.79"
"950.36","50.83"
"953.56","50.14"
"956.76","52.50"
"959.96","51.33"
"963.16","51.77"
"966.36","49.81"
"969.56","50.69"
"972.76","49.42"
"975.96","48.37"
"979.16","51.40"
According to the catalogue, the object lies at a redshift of 0.00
